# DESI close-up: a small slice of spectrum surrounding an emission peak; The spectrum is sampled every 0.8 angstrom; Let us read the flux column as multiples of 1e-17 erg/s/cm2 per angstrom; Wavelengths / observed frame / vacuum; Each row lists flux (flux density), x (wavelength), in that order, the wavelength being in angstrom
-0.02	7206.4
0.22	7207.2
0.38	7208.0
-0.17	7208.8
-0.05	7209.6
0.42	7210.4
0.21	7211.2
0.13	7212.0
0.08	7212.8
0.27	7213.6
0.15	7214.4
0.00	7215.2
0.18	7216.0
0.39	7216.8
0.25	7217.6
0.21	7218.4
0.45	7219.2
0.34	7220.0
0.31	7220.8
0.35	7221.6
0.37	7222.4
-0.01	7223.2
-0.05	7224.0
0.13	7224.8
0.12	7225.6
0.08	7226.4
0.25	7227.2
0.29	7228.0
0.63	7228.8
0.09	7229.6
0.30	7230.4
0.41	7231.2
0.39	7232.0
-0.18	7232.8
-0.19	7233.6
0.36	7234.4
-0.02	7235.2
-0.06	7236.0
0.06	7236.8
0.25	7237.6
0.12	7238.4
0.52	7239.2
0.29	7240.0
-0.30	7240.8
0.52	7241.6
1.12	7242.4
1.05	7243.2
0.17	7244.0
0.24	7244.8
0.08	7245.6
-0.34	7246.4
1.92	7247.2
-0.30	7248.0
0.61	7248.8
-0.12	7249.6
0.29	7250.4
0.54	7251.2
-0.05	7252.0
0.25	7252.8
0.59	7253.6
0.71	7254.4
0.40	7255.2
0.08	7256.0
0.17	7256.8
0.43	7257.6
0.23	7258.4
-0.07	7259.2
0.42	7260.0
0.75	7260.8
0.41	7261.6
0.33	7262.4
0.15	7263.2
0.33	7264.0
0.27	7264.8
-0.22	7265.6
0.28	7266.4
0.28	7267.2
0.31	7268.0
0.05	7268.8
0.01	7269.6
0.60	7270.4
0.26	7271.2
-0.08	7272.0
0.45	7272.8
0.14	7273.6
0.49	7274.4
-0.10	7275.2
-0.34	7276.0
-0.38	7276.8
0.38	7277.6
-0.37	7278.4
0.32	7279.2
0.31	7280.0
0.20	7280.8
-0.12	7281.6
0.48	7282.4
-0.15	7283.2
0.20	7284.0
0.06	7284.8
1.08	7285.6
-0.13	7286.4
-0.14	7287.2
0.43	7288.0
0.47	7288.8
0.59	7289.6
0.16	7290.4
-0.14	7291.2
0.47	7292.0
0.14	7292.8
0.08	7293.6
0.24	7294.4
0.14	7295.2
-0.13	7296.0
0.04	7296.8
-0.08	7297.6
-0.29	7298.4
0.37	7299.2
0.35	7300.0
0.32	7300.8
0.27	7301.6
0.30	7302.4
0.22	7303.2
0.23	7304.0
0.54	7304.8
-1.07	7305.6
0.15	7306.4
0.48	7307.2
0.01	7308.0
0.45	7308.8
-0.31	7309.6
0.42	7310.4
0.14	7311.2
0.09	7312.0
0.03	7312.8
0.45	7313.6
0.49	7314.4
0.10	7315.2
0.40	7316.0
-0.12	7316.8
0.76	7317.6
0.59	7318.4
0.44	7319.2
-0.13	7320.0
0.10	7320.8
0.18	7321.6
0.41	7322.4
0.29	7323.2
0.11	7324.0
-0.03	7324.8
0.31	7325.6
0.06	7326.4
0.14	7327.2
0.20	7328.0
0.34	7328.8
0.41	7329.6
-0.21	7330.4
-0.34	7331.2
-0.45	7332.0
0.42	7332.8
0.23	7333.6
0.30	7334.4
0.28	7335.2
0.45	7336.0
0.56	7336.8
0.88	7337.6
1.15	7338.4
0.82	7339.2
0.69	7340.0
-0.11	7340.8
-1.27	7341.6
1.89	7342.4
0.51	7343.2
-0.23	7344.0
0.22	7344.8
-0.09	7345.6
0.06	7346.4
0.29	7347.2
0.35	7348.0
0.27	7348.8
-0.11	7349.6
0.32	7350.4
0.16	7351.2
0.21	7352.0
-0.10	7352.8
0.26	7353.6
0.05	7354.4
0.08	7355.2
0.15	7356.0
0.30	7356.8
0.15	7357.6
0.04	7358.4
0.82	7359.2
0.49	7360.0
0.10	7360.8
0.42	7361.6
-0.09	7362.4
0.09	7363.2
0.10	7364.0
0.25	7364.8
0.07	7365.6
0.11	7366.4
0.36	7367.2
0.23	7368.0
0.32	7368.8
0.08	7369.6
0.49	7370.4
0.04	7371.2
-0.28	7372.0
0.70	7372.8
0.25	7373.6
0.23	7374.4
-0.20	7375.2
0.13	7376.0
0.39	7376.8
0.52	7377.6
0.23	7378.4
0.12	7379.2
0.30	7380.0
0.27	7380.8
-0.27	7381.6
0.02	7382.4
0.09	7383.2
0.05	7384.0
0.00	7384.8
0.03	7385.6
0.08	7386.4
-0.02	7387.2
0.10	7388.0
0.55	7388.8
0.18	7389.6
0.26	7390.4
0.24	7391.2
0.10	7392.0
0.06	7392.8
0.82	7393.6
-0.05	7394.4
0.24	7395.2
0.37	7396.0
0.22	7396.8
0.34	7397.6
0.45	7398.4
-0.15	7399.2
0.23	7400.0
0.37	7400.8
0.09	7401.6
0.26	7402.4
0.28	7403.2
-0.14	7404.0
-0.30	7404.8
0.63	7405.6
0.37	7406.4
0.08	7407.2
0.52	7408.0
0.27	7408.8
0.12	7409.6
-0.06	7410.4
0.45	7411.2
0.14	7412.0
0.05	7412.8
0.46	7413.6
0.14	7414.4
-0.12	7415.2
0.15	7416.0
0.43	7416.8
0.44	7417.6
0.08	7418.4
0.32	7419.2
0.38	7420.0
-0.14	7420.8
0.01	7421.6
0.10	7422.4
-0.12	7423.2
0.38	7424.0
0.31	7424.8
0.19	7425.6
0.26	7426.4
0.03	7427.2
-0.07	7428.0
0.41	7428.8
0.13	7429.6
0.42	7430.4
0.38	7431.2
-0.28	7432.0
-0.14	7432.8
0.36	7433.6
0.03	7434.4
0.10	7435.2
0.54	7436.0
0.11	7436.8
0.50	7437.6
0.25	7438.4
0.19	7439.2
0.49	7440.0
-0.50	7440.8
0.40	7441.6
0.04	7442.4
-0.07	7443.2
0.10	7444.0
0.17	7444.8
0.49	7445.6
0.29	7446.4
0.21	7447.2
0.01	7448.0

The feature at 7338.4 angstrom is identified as H-gamma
